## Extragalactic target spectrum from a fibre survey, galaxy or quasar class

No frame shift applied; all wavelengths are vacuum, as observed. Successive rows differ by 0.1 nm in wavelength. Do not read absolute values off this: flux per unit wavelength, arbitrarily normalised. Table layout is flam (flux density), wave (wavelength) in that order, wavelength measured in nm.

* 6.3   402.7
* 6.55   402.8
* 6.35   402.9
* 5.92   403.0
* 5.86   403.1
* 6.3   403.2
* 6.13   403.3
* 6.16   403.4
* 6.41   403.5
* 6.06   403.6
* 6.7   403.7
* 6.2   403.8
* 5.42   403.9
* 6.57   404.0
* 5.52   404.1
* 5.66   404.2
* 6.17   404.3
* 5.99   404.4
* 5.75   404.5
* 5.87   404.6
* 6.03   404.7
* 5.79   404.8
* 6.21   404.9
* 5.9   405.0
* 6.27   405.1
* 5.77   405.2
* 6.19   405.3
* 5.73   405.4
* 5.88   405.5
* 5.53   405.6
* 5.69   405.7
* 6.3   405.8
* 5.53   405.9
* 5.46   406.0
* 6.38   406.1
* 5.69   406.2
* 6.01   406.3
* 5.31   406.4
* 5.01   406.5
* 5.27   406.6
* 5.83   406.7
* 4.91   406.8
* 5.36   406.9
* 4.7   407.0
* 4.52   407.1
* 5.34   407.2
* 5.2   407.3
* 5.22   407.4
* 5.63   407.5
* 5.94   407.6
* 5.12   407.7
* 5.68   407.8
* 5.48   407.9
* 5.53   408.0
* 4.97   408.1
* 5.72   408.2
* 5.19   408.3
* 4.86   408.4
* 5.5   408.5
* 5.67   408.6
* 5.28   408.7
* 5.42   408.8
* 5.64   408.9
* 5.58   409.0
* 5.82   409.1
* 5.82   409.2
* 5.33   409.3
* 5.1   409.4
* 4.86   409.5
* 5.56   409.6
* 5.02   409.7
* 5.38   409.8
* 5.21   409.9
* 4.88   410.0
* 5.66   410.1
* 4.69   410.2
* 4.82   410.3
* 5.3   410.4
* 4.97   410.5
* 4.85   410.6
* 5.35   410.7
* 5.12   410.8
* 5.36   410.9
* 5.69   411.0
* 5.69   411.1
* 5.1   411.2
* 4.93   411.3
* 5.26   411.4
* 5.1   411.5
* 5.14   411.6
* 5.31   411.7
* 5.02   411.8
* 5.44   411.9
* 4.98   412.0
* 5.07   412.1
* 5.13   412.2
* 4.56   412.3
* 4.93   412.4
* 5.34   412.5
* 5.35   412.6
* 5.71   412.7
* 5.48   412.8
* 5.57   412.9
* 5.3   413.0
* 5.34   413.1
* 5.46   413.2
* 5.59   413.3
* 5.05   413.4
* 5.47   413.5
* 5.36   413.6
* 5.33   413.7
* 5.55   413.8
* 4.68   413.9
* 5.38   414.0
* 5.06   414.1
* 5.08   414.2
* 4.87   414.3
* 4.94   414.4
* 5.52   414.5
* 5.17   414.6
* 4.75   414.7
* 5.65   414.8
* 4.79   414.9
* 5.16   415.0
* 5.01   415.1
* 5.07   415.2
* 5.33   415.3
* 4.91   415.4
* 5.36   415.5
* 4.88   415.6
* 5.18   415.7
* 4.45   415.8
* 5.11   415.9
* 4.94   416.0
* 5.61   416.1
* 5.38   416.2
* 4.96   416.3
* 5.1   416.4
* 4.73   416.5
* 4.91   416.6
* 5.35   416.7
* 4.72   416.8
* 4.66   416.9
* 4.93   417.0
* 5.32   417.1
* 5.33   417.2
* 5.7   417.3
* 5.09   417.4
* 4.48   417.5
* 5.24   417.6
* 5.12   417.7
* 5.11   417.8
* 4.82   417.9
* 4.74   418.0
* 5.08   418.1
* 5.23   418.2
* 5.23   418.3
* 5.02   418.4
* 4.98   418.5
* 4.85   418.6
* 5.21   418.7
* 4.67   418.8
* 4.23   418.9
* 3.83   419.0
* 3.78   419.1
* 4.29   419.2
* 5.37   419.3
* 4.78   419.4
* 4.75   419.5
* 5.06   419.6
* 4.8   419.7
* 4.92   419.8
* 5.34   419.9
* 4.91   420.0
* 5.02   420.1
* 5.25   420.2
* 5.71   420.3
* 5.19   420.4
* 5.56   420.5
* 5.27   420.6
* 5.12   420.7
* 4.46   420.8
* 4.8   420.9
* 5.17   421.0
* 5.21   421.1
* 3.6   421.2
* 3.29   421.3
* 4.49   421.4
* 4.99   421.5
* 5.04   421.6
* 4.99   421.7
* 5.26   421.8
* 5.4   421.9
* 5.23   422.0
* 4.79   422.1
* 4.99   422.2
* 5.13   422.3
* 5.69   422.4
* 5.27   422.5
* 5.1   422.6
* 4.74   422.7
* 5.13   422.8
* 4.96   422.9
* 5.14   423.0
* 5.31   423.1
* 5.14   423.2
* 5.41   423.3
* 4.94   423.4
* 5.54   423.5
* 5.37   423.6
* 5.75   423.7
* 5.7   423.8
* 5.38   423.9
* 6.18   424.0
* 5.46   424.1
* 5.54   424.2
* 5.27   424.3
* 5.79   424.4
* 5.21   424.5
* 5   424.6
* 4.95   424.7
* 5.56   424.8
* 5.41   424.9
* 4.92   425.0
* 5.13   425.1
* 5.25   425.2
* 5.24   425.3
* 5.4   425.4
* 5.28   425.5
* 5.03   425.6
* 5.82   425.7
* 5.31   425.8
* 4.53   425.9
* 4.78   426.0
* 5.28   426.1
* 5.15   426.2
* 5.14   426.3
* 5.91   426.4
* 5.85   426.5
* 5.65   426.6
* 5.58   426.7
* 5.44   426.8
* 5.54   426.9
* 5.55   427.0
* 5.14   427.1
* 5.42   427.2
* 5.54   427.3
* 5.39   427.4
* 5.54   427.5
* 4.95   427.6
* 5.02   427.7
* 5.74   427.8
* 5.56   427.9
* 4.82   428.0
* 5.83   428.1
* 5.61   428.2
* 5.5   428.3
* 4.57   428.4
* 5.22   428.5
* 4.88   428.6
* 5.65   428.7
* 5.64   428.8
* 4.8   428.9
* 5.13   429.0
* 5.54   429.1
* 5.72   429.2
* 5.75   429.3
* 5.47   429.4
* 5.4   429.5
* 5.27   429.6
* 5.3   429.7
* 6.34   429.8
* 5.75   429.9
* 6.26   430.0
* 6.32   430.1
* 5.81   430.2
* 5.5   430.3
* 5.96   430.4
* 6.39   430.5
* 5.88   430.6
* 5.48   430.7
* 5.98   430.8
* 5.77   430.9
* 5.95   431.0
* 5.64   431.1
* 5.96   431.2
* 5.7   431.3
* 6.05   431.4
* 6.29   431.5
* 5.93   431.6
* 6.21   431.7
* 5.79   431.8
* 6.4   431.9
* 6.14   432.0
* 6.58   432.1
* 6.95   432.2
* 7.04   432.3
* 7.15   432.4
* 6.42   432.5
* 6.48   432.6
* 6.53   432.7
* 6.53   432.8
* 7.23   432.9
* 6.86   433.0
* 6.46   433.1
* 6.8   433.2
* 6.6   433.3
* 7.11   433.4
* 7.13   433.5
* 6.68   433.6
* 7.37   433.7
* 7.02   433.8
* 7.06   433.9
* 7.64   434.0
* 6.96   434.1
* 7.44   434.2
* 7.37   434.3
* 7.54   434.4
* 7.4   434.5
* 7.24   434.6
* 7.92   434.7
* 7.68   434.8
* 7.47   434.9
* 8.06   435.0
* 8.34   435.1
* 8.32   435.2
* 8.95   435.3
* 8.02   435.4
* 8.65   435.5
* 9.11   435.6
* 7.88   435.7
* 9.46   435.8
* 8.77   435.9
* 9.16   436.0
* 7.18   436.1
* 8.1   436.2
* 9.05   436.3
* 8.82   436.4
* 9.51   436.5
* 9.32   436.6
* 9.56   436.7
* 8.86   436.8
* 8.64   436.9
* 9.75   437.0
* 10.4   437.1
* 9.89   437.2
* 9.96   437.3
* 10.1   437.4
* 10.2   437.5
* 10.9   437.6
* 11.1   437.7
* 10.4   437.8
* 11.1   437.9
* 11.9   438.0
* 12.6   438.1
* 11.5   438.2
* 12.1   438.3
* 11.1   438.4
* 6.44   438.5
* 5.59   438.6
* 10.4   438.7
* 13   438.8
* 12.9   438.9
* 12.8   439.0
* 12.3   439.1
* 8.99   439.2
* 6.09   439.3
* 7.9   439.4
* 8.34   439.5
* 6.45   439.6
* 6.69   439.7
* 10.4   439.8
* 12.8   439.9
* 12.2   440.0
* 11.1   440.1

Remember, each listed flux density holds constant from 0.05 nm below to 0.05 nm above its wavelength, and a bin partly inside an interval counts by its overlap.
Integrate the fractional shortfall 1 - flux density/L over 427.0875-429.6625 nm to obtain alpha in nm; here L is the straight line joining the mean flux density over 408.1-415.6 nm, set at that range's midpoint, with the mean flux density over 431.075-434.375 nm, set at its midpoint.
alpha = 0.41 nm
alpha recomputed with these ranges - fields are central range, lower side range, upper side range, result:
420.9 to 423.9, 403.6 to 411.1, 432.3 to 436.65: 0.74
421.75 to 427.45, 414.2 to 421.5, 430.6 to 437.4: 0.66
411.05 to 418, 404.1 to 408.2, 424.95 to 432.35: 0.57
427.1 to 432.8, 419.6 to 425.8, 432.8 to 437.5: 0.93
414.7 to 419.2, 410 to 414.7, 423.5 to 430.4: 0.26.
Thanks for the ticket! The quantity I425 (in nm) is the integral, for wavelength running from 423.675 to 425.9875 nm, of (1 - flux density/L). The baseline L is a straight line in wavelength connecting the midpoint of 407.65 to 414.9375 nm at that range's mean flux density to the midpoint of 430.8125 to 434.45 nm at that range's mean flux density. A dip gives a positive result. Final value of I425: 0.30 nm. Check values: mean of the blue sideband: 5.26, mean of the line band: 5.34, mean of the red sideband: 6.63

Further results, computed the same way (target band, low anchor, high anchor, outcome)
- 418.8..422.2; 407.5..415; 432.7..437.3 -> 0.80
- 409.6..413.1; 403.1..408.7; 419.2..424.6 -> 0.19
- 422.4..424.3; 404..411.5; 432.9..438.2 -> 0.49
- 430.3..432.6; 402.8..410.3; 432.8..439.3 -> 0.61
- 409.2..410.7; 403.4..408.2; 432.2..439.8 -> 0.23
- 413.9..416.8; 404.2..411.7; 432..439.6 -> 0.56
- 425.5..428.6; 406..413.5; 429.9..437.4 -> 0.66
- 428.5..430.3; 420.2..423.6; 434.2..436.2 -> 0.32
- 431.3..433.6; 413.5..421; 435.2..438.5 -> 0.55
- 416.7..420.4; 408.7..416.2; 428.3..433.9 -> 0.38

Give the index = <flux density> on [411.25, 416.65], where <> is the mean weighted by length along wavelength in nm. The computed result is 5.16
